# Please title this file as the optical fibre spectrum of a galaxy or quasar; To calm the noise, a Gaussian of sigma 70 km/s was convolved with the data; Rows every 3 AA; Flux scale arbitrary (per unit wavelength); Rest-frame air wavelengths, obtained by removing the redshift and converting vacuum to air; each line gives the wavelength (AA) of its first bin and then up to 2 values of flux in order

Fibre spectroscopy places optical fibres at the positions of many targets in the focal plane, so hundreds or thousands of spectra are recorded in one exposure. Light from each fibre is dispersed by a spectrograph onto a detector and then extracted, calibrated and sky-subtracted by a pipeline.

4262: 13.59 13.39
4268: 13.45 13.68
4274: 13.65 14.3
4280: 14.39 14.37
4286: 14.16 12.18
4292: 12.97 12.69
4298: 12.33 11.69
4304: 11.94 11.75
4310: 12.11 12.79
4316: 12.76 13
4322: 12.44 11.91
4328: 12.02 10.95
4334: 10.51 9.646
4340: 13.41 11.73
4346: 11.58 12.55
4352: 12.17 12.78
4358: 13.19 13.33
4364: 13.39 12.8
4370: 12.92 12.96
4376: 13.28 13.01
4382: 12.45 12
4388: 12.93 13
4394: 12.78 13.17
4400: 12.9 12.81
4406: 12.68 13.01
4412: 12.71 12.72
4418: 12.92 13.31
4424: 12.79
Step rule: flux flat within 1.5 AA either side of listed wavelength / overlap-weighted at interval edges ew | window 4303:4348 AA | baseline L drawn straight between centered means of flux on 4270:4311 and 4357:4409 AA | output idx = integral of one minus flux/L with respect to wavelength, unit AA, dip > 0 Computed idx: 3.7 AA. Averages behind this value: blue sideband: 13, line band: 11.9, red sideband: 12.9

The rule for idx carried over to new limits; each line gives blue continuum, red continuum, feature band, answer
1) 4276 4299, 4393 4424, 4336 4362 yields 1.7 AA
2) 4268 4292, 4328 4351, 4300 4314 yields 0.8 AA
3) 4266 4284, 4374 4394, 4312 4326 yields 0.9 AA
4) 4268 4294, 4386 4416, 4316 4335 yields 2.1 AA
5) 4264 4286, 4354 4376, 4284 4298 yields 0.8 AA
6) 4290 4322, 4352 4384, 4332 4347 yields 1.6 AA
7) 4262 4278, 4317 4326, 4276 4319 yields 0.6 AA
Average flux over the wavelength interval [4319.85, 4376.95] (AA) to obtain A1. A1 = 12.3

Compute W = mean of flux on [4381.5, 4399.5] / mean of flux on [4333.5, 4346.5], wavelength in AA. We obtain 1.12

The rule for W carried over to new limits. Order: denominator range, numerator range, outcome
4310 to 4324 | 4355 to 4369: 1.04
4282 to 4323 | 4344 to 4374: 1.01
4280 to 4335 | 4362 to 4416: 1.03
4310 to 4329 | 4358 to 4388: 1.04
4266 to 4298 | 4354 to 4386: 0.96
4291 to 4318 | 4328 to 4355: 0.95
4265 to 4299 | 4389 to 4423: 0.96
